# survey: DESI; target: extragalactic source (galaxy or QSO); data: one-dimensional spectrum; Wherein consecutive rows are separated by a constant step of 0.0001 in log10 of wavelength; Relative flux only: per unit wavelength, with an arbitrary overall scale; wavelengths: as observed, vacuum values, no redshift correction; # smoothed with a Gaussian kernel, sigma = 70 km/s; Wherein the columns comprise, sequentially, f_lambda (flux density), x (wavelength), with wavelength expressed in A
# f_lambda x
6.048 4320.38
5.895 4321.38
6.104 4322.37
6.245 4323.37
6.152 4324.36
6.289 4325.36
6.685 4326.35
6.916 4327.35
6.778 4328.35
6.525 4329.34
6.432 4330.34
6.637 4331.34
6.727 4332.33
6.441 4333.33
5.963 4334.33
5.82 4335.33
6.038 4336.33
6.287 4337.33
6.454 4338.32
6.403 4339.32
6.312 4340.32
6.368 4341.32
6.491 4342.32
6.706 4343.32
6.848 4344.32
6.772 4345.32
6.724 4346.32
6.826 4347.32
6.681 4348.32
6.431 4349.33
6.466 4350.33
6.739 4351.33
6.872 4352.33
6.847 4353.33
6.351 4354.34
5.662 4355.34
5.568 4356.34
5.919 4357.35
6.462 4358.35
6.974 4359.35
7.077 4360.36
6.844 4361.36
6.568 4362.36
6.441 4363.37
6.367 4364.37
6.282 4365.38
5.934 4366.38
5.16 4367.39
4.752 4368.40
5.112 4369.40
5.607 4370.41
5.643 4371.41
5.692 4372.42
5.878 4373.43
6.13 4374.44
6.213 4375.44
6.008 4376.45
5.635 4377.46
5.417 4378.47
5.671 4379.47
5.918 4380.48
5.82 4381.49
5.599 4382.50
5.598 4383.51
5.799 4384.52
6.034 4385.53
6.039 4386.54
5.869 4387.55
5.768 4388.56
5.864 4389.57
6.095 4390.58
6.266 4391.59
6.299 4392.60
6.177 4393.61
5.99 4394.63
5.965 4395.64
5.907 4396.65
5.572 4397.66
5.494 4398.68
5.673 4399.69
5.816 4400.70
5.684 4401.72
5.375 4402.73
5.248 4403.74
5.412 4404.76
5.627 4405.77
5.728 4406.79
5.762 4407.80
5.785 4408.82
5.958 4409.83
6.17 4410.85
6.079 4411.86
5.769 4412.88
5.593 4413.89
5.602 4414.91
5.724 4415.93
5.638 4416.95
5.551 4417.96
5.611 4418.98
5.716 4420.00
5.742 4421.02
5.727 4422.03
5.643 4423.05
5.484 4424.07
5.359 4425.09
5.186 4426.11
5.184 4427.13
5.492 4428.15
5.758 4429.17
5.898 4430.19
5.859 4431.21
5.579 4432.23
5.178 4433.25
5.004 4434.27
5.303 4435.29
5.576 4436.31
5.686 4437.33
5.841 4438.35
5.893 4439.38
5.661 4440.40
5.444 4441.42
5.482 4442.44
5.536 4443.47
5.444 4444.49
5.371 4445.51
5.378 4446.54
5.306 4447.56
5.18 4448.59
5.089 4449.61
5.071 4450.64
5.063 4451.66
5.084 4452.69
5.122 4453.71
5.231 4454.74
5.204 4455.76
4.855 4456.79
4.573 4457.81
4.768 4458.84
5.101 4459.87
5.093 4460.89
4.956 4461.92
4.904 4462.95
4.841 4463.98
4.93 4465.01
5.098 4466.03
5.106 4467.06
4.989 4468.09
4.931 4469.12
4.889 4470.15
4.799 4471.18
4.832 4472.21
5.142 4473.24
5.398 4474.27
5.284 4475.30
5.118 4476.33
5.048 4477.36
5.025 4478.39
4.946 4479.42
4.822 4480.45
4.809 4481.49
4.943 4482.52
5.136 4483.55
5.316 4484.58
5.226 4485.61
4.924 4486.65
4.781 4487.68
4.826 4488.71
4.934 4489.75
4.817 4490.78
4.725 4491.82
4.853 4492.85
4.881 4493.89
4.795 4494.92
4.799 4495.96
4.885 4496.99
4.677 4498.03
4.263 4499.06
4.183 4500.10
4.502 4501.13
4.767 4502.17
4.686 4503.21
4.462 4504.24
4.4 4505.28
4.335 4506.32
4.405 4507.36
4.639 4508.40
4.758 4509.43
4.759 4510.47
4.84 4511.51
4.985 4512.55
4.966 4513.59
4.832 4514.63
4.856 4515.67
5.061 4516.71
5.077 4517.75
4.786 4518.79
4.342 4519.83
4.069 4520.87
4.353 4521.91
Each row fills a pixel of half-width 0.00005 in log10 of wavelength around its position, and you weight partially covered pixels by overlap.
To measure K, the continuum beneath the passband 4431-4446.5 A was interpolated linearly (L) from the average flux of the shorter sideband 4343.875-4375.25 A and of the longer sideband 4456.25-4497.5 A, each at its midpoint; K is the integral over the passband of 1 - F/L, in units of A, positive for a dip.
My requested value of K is -0.41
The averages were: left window 6.24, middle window 5.51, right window 4.95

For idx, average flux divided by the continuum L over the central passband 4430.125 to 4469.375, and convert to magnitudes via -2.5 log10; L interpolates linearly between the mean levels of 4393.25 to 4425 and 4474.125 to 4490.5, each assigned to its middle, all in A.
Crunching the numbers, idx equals 0.02 mag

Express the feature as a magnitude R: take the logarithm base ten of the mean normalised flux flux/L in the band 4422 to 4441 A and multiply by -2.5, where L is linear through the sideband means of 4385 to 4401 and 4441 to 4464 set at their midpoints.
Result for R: -0.024 mag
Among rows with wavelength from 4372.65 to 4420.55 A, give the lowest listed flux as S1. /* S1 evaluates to 5.248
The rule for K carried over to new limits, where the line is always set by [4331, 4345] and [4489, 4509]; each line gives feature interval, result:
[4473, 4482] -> -0.4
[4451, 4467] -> 0.3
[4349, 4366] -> -0.8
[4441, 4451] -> -0.2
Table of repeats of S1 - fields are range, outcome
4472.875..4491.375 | 4.781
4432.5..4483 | 4.573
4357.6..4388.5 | 4.752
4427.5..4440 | 5.004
